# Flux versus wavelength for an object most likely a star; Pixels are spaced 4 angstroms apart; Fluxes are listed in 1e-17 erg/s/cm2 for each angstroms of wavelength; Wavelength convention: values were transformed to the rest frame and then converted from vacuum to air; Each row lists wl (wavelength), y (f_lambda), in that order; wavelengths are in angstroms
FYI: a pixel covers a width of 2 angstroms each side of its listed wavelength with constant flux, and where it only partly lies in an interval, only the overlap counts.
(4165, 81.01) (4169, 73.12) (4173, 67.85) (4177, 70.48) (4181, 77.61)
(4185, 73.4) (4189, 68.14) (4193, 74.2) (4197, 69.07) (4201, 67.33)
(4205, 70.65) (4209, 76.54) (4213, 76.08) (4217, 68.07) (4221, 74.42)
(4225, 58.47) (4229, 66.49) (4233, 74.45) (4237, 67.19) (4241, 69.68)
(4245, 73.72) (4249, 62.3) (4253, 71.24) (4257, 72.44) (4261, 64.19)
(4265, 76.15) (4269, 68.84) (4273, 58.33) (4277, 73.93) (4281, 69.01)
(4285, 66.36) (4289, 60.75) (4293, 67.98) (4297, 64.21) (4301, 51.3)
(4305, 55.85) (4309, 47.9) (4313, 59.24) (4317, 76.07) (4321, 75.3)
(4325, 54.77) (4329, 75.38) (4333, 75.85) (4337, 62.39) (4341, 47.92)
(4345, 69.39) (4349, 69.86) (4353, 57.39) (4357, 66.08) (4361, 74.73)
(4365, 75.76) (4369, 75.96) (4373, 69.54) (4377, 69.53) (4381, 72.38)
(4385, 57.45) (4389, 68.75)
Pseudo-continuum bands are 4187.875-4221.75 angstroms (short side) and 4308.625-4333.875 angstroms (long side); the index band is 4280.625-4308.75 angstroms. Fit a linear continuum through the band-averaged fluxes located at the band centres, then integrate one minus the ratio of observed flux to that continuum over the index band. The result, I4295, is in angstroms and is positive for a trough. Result 2.99 angstroms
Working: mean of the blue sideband 71.6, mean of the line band 60.9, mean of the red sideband 67.1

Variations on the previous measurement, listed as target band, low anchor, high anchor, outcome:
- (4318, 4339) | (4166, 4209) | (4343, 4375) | 0.3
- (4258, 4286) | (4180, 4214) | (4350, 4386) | 1.0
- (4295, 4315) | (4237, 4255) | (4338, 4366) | 3.4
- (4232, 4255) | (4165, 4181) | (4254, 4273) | 0.1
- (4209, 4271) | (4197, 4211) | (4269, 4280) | -0.8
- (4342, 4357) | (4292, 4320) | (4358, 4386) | 0.7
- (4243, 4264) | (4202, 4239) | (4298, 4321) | -0.9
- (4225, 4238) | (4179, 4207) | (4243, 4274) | 0.4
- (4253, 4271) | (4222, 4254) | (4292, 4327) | -1.3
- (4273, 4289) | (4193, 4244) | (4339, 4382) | 0.5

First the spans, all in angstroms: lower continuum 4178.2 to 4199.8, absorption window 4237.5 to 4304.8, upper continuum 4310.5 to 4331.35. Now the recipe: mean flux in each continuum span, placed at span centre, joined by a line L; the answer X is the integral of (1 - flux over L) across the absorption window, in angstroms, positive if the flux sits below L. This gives 2.8 angstroms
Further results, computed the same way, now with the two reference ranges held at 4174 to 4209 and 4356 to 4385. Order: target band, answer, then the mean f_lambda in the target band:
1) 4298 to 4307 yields 2.09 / 54.8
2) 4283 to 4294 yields 1.02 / 64.8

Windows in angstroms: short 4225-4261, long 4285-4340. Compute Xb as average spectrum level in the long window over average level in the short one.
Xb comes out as 0.9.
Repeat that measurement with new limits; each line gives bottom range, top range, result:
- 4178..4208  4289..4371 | 0.91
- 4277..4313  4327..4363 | 1.09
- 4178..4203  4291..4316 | 0.82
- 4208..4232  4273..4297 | 0.95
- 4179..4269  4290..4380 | 0.93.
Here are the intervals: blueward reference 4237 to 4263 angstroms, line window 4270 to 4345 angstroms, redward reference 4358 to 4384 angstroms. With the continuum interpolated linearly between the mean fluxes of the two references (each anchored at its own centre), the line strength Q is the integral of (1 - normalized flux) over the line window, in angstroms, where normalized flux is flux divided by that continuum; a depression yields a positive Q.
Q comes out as 7.1 angstroms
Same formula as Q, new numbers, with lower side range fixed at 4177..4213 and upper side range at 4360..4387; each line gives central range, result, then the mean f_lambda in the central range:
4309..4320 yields 1.0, 64.8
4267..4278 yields 0.8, 66.4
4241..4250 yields 0.3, 69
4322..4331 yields 0.6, 66.2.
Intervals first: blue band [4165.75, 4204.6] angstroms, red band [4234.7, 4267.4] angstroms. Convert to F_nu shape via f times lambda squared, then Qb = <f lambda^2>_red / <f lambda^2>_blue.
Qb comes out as 1.00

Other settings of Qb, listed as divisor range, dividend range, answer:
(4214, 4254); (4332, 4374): 1.04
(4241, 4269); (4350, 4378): 1.05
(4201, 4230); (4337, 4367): 1.00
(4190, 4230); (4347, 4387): 1.06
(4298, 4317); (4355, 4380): 1.31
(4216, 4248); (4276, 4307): 0.95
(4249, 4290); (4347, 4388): 1.06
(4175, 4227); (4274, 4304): 0.94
